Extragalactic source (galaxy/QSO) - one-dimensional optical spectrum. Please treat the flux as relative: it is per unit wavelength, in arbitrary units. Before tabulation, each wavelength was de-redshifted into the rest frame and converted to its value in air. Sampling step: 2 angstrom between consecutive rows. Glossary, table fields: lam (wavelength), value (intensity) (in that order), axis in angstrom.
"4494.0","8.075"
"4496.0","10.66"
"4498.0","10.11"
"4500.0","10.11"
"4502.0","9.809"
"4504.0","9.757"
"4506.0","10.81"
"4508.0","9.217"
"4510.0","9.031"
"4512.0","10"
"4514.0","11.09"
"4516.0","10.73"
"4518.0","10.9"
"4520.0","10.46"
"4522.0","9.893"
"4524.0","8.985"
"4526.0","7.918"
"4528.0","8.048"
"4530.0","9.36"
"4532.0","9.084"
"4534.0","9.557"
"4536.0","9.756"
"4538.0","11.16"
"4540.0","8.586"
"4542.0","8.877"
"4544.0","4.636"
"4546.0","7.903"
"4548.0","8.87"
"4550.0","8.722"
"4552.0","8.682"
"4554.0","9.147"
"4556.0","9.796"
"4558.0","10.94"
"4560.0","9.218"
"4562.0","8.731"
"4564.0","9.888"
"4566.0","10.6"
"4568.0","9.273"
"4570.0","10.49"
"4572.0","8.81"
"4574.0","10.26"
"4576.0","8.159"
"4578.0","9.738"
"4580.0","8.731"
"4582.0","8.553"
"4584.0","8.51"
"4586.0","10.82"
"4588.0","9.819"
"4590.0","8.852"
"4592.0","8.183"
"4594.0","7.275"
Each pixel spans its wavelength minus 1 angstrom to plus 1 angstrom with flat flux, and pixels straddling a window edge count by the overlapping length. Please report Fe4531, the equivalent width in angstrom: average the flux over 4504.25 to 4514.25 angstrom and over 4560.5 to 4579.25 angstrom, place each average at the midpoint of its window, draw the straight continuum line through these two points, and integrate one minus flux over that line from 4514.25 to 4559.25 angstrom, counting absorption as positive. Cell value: 2.5 angstrom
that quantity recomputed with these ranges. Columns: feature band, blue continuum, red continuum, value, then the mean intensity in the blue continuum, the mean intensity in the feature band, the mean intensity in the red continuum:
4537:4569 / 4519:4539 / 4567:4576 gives 1.4 angstrom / 9.42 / 9.06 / 9.54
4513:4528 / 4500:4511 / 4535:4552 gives -0.9 angstrom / 9.76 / 9.87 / 8.57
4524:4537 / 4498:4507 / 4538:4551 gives -0.2 angstrom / 10.1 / 8.96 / 8.18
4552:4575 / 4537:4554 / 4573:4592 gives -2.2 angstrom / 8.47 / 9.7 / 9.21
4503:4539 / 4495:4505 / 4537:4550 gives -2.0 angstrom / 10.1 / 9.76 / 8.37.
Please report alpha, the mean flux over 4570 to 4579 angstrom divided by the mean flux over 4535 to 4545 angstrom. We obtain 1.09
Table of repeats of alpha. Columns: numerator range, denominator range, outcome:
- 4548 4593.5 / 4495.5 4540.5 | 0.95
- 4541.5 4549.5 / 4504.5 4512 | 0.78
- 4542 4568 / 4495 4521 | 0.88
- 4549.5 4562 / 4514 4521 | 0.87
